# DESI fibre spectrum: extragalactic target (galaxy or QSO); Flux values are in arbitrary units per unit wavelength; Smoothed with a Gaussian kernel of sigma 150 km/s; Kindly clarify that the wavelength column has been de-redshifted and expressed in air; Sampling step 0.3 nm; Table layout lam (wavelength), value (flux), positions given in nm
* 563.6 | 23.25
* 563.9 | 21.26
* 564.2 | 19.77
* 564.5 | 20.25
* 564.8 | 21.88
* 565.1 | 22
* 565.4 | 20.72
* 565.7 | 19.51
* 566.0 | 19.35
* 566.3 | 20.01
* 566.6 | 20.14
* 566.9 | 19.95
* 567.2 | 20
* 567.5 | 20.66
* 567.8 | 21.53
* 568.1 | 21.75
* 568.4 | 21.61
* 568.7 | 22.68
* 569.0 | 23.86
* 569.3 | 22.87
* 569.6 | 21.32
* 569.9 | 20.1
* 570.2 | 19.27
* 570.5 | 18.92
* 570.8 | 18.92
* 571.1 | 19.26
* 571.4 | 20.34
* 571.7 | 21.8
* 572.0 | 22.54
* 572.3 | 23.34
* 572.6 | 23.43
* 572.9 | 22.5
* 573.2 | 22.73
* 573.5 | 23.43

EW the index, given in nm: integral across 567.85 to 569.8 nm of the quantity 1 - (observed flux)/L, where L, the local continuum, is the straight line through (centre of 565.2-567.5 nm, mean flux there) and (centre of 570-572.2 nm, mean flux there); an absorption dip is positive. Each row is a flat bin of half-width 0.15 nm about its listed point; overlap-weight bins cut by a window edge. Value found -0.20 nm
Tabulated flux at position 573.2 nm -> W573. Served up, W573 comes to 22.73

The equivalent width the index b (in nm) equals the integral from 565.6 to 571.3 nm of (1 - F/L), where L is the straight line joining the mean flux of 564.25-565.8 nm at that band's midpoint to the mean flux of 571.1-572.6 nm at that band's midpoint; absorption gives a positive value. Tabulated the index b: 0.20 nm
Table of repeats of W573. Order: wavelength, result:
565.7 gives 19.51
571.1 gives 19.26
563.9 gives 21.26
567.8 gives 21.53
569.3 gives 22.87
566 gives 19.35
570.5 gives 18.92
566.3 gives 20.01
